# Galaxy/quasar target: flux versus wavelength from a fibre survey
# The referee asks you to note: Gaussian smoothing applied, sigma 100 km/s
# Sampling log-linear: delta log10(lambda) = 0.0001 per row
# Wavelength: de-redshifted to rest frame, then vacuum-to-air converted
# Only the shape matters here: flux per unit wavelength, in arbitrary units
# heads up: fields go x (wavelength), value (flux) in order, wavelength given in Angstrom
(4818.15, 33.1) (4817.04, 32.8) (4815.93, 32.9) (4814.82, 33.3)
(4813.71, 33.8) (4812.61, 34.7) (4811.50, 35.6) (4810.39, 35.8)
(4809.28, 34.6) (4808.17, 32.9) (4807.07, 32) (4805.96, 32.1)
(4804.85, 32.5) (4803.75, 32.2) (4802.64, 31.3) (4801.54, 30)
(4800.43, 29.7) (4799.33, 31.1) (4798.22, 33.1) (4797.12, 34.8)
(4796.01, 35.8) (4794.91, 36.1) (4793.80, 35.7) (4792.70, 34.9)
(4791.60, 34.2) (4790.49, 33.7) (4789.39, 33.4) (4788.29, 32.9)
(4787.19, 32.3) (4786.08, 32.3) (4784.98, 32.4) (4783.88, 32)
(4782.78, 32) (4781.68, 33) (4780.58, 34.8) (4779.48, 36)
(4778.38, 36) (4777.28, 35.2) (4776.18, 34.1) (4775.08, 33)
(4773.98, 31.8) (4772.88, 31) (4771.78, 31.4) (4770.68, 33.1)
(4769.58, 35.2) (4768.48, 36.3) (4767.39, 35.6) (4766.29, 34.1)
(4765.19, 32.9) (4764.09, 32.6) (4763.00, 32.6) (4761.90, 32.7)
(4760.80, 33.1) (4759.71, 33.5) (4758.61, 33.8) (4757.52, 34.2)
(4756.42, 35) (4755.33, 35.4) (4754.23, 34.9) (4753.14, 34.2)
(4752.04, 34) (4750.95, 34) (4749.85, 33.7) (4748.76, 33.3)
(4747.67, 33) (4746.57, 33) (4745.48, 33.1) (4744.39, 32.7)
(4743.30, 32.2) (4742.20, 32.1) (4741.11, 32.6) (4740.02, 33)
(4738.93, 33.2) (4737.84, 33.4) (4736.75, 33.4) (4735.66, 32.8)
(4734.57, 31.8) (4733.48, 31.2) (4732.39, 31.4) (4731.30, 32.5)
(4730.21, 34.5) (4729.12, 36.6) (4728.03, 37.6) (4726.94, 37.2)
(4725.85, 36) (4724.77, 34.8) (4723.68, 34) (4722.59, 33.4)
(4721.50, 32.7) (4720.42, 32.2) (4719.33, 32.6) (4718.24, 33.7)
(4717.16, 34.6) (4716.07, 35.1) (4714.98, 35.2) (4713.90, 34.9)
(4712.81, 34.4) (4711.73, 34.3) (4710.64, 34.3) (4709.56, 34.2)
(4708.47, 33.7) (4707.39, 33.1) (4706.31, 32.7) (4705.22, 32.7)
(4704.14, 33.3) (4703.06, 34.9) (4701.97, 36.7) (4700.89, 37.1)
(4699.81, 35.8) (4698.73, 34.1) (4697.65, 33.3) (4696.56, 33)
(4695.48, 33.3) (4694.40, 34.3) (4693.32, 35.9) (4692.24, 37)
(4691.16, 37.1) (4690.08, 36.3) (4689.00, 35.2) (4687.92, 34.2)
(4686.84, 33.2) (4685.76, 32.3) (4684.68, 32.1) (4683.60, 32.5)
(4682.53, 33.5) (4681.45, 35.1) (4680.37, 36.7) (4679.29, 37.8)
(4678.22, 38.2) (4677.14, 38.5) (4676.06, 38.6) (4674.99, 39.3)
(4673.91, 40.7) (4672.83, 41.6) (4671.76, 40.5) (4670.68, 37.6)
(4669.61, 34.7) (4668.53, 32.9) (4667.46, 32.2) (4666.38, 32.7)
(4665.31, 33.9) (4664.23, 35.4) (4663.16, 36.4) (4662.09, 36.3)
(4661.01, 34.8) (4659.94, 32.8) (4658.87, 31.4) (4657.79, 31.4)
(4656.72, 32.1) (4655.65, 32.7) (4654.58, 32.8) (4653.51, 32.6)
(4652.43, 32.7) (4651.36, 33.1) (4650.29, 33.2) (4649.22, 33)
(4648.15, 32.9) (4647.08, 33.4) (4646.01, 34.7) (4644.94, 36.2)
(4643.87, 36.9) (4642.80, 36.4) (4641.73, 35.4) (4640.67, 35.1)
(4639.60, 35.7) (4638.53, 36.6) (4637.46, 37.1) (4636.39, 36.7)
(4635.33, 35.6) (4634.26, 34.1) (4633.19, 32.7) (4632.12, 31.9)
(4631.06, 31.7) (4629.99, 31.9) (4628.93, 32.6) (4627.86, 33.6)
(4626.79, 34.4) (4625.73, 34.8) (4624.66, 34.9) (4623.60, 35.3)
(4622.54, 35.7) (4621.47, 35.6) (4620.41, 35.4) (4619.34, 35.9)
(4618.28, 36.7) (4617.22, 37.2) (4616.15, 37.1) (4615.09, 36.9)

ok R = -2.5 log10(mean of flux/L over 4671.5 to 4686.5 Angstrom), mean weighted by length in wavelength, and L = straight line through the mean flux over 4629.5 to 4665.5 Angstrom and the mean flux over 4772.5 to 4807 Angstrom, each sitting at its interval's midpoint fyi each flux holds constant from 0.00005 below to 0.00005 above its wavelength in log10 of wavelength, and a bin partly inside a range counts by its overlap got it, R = -0.09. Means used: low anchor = 34.1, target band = 36.8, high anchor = 33.2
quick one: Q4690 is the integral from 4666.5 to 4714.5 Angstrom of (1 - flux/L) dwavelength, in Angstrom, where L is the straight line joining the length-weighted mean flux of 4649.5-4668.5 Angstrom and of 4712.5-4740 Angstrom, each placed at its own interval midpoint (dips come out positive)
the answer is -2.4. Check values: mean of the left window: 33.3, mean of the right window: 33.9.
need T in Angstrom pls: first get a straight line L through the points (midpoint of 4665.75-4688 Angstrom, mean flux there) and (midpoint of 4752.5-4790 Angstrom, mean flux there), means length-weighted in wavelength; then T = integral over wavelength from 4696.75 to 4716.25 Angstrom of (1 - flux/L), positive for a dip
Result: 0.5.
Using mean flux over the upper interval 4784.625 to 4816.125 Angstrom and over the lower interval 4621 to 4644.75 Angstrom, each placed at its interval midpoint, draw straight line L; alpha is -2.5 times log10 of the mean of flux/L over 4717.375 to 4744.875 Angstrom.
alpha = 0.01 mag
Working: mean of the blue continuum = 34.8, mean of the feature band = 33.5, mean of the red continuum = 33.3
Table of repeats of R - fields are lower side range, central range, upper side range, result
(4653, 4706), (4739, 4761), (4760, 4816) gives 0.01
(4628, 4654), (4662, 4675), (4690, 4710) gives -0.06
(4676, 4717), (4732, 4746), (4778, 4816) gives 0.05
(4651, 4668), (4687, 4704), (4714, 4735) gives -0.04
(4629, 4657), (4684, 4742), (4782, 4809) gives -0.02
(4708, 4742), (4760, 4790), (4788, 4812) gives 0.00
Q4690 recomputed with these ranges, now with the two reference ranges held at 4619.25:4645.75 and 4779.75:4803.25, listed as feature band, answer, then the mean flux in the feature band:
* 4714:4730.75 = -0.4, 34.7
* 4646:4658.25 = 0.7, 32.8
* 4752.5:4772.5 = -0.3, 33.9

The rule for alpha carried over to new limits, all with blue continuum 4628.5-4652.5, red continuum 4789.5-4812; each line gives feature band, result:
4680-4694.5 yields -0.02 mag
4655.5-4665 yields 0.02 mag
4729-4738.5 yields 0.03 mag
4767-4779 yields -0.01 mag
